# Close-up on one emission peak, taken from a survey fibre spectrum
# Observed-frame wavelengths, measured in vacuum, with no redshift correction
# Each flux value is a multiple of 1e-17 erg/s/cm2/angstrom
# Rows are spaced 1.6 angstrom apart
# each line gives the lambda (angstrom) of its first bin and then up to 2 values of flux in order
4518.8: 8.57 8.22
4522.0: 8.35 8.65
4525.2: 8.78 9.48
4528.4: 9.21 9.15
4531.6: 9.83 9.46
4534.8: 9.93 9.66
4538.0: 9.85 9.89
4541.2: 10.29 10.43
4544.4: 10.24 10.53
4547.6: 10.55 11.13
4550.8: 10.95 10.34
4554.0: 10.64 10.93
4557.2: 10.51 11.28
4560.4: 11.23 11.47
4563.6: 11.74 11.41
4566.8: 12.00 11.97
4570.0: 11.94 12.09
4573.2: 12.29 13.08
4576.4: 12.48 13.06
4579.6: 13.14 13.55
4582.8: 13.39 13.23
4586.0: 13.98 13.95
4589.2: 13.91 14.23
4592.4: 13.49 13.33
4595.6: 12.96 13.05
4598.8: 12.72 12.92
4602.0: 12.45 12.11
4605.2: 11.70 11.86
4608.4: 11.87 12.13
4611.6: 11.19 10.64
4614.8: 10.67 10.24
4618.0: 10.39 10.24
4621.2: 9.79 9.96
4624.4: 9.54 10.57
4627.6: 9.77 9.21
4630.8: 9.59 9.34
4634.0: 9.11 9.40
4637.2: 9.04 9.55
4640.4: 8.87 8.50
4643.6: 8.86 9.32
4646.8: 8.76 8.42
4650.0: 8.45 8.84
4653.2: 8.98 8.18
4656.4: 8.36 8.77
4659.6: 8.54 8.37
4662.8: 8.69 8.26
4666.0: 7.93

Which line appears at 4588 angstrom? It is C IV 1549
